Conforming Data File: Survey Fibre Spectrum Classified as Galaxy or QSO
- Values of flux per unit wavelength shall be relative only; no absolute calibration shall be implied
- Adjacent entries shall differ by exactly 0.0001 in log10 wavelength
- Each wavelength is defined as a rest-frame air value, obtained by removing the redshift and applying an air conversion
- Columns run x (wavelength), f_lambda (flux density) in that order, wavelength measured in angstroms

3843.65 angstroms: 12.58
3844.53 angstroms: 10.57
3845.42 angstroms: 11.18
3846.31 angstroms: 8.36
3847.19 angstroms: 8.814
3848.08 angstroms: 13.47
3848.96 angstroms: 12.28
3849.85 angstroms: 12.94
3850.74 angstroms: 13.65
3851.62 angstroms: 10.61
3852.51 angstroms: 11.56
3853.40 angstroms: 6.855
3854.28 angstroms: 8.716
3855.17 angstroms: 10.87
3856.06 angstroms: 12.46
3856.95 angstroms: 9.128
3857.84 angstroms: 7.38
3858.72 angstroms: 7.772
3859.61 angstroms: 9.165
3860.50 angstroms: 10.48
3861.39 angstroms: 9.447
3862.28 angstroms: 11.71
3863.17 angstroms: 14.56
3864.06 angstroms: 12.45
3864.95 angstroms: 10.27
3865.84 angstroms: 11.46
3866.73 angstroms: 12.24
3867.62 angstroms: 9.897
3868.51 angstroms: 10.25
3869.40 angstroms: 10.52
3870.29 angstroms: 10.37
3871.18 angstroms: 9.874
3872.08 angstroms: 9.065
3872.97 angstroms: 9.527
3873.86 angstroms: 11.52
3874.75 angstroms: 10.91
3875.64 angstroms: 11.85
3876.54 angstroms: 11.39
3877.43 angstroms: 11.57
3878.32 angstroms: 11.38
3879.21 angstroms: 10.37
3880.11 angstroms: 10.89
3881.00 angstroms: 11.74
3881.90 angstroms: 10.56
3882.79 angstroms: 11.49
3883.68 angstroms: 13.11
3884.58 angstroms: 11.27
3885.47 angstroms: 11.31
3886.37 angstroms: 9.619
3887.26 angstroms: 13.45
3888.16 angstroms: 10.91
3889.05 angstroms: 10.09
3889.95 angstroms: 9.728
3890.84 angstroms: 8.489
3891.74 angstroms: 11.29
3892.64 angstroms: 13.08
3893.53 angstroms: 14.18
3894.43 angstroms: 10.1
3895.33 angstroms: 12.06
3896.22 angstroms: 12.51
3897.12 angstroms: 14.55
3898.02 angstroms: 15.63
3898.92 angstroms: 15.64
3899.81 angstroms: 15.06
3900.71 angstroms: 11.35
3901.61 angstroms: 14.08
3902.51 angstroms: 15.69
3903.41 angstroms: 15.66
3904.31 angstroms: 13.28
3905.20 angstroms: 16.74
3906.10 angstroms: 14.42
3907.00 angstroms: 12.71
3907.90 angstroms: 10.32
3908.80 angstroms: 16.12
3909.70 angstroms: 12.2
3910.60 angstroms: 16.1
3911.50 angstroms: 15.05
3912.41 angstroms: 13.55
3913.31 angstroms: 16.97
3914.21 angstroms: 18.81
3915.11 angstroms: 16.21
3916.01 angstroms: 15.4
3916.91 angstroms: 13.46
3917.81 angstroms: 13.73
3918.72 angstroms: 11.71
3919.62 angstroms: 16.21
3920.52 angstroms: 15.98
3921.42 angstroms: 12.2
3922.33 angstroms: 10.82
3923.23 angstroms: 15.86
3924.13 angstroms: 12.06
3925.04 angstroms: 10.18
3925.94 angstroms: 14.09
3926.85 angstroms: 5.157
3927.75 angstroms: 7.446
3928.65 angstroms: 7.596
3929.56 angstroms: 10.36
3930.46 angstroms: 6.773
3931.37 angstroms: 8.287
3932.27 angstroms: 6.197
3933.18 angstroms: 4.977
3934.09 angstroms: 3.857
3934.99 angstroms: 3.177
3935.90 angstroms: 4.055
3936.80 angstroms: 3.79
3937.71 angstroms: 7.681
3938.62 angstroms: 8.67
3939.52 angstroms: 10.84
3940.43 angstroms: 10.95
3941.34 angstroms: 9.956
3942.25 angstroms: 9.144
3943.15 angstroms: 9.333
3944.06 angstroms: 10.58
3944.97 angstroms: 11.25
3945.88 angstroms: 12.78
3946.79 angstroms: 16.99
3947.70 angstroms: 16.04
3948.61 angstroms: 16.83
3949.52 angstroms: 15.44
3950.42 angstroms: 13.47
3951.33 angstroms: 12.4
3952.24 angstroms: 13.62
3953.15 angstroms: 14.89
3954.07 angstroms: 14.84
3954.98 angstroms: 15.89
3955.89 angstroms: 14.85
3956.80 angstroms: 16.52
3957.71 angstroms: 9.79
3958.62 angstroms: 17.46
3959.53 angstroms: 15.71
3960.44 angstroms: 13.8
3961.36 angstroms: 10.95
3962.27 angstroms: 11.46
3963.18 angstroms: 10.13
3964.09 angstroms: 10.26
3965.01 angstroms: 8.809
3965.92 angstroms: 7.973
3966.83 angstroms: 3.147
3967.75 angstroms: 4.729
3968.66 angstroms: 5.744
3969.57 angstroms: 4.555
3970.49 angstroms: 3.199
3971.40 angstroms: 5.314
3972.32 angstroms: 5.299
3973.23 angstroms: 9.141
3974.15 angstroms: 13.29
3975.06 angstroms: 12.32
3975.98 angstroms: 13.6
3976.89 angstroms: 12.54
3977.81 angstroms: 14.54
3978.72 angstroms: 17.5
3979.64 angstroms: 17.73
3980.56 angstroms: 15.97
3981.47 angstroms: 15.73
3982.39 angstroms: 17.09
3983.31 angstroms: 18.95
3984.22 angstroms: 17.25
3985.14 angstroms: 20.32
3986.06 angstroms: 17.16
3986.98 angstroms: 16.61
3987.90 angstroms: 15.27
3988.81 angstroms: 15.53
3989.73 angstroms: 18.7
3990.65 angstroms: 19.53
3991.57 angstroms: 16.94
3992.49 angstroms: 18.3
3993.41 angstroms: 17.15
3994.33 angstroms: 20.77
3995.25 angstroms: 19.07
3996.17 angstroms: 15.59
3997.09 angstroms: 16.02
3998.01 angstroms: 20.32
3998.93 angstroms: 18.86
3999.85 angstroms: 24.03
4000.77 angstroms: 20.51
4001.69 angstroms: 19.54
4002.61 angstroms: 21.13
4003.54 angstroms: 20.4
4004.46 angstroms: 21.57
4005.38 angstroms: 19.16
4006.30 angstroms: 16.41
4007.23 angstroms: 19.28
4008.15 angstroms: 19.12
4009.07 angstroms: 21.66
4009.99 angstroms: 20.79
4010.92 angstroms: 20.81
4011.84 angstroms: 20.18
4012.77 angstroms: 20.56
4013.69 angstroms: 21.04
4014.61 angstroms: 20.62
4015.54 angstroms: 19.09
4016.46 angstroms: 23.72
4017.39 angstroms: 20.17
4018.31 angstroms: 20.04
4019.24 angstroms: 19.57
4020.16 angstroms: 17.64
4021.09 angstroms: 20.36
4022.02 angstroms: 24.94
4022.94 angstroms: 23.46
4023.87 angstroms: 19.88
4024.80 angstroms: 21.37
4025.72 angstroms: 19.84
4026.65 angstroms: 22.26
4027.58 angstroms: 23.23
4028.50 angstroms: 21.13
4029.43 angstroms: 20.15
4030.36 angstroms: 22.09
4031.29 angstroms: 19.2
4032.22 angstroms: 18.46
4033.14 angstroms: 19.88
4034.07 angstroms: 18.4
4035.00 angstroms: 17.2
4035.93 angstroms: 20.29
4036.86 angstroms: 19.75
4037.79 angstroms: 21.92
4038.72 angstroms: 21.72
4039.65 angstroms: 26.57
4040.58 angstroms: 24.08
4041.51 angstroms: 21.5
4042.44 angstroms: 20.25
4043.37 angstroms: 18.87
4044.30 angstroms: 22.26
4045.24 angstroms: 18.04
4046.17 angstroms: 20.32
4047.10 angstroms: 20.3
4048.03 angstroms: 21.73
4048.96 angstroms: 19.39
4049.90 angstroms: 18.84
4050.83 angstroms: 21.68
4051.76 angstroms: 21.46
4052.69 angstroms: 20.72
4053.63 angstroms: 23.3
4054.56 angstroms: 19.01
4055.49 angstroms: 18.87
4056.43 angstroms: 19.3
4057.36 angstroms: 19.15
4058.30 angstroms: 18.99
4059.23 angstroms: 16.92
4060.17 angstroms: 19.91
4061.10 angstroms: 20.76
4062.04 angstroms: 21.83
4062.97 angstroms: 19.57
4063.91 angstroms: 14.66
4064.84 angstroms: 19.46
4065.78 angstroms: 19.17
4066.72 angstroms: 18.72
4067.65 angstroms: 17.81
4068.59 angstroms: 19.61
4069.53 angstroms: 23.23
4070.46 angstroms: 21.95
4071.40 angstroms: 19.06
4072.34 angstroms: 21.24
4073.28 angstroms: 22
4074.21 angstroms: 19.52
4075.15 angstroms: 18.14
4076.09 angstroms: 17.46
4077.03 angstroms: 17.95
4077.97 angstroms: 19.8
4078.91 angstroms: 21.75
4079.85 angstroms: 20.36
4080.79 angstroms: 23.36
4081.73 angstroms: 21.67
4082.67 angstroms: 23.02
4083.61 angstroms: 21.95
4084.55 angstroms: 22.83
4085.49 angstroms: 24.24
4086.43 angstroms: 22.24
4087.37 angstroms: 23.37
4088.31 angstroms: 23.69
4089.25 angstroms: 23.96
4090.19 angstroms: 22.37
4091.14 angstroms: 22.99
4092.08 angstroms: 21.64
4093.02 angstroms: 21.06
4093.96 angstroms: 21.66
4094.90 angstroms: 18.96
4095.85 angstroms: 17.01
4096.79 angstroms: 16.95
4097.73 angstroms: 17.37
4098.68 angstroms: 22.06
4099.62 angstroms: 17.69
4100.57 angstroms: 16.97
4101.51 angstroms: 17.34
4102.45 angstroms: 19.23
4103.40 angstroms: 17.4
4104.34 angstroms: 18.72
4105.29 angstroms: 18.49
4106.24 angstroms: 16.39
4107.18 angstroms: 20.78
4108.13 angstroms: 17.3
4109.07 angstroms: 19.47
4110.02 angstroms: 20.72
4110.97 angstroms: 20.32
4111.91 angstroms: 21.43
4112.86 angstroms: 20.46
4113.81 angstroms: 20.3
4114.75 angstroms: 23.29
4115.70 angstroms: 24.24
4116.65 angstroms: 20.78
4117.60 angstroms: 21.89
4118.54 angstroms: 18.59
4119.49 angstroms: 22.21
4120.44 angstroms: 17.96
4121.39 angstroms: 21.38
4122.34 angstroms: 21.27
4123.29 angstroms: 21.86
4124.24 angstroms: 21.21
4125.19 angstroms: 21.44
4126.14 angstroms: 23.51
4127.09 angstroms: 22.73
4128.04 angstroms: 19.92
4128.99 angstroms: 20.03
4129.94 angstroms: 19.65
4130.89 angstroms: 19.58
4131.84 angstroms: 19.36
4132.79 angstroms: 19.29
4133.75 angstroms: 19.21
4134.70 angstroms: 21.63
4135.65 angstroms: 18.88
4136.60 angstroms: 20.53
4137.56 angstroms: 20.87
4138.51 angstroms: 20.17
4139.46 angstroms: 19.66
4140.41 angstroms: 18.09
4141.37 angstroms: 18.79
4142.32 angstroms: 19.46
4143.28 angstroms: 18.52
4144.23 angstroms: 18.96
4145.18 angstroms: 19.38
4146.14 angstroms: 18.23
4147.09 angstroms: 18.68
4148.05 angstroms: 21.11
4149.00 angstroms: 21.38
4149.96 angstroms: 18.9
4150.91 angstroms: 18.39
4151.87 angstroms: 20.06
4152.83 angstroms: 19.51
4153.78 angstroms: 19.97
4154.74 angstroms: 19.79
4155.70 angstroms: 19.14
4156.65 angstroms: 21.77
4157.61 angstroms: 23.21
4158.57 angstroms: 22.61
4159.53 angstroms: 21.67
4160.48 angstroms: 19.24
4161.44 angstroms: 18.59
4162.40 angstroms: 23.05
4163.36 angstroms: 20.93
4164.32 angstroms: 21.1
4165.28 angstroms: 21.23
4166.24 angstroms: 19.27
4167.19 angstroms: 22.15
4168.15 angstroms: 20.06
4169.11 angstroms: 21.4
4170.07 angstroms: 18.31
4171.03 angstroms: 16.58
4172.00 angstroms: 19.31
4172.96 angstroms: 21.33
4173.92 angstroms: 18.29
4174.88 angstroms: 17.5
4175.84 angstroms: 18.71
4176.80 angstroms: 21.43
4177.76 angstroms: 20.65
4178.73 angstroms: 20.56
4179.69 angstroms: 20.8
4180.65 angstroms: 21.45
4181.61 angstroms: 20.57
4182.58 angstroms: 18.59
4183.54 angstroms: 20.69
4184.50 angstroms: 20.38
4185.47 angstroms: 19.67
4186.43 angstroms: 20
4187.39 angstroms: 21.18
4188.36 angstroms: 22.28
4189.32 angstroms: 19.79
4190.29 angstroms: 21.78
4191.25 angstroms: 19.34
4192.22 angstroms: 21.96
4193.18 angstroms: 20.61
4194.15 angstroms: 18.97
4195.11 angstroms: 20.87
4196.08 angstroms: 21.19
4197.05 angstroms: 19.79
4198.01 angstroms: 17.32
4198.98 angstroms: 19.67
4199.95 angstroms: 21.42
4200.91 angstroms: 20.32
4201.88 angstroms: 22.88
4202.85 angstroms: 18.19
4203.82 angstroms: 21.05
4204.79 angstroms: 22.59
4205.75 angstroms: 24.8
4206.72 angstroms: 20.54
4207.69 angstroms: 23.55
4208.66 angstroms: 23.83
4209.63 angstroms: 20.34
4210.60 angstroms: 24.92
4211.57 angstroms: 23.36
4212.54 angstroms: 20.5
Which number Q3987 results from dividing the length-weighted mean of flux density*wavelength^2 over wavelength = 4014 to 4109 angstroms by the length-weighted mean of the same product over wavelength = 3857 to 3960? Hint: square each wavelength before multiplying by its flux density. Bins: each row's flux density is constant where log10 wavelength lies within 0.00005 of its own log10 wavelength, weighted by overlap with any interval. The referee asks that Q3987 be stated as 1.9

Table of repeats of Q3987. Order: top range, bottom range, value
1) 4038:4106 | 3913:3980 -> 1.94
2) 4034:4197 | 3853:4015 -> 1.69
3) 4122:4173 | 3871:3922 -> 1.78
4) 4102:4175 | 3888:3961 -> 1.82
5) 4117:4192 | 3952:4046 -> 1.26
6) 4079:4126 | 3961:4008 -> 1.47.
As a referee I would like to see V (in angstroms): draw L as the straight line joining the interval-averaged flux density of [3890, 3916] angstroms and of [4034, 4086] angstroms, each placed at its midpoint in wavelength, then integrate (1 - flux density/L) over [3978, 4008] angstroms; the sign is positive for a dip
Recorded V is -1.2 angstroms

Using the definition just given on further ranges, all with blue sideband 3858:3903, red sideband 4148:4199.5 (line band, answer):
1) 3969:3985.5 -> 1.73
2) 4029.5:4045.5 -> -4.40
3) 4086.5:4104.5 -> -2.20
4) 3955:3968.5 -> 2.66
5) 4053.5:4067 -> -1.88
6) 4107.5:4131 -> -2.84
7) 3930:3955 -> 5.69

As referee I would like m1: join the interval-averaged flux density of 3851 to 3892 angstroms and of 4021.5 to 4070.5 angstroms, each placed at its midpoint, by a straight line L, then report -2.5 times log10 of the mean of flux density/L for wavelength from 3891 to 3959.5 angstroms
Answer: 0.097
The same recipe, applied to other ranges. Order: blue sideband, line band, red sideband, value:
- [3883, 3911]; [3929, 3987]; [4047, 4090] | 0.349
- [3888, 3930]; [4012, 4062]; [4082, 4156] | -0.179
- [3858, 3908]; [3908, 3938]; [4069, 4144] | 0.188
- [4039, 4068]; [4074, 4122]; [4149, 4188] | -0.013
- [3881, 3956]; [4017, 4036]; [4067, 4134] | -0.198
